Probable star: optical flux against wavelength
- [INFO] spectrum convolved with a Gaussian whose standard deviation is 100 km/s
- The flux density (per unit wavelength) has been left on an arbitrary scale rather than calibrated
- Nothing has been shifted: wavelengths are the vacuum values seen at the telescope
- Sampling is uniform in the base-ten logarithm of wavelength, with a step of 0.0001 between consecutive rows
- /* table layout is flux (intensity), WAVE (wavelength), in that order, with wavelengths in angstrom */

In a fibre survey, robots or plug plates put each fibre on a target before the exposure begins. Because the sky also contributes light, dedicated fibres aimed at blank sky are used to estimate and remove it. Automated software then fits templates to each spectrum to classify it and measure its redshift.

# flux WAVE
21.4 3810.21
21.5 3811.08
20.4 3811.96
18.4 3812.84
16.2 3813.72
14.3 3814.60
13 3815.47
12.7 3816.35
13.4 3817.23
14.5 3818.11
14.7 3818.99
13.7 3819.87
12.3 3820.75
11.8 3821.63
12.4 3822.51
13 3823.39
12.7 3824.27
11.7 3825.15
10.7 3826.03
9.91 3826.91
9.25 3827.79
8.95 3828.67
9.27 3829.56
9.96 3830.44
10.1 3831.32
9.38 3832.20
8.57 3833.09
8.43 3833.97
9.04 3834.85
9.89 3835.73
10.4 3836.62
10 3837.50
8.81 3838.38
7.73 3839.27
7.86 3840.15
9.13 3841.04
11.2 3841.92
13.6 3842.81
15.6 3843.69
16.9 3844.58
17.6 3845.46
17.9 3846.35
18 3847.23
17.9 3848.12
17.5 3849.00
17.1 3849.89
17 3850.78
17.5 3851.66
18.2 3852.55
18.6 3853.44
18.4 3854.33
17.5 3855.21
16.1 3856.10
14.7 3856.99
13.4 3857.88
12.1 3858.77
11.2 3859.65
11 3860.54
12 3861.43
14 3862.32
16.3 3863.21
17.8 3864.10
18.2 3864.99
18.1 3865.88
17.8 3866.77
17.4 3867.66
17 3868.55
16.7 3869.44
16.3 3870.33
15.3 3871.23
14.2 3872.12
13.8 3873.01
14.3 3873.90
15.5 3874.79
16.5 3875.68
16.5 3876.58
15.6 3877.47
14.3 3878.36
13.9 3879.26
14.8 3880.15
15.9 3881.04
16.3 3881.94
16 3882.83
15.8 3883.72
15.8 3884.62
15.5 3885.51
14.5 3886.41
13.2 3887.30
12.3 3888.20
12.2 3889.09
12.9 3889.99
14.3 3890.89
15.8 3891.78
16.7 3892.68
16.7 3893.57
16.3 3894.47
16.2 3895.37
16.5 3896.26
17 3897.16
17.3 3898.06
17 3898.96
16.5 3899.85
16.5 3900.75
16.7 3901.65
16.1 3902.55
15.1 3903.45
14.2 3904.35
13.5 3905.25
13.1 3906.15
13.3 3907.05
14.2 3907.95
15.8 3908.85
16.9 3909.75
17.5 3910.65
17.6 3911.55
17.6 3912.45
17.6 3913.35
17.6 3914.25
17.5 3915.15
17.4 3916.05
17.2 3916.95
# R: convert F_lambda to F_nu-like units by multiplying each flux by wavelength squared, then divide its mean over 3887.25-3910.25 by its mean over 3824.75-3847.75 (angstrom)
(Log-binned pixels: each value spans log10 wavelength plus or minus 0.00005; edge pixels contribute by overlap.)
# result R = 1.4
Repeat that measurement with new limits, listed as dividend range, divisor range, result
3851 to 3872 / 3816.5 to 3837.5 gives 1.46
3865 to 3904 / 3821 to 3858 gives 1.24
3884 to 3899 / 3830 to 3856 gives 1.16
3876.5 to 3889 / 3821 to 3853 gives 1.23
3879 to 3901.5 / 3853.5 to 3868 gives 1.02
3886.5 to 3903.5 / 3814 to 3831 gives 1.34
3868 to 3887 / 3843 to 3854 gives 0.90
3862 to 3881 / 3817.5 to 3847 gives 1.42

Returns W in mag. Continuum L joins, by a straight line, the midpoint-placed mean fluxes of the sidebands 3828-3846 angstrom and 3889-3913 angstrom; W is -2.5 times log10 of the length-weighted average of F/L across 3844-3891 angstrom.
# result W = -0.209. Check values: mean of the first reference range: 10.6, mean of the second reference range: 15.7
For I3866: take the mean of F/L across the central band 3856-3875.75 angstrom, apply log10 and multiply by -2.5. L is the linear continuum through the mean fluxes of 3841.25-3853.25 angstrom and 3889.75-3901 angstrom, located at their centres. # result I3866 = 0.08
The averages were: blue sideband 16.5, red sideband 16.2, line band 15.2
